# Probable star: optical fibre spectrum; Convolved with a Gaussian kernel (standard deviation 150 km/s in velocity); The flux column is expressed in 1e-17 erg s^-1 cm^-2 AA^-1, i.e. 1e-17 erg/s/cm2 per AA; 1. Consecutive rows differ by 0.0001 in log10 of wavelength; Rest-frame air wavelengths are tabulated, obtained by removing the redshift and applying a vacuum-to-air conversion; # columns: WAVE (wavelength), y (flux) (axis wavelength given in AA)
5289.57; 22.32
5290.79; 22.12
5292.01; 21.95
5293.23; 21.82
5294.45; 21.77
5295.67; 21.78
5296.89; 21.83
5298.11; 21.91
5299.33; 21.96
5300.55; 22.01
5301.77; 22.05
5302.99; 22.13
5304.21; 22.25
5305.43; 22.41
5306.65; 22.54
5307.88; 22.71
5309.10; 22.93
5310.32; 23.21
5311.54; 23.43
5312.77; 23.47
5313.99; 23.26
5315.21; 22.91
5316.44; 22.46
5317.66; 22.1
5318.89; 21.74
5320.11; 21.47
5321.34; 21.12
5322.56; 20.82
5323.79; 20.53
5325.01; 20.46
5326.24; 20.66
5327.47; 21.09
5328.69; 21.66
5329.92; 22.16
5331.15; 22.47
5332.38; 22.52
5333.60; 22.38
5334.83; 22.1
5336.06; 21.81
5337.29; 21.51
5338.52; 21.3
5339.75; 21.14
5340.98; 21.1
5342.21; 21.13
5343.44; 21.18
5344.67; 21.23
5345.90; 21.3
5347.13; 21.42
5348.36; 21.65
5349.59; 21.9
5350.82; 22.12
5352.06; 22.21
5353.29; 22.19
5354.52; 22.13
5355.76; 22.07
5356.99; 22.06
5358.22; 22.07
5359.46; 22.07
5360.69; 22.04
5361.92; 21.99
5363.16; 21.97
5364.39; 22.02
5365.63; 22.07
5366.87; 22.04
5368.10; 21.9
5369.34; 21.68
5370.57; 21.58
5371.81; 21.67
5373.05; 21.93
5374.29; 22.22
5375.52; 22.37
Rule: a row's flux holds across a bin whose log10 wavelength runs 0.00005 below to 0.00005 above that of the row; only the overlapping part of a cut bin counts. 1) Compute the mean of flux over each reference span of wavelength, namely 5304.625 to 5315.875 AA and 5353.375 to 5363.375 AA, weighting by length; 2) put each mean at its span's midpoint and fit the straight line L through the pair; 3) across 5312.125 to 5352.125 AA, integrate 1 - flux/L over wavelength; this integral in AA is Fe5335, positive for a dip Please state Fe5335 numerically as 1.5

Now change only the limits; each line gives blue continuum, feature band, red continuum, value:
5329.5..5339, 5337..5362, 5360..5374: 0.3 AA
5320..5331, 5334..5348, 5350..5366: 0.1 AA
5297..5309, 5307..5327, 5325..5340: -0.1 AA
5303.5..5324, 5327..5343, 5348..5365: 0.3 AA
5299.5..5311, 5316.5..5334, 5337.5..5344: 0.2 AA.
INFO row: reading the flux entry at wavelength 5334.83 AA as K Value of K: 22.1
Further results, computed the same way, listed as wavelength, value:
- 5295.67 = 21.78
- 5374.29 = 22.22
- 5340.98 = 21.1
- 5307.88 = 22.71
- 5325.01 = 20.46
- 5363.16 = 21.97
